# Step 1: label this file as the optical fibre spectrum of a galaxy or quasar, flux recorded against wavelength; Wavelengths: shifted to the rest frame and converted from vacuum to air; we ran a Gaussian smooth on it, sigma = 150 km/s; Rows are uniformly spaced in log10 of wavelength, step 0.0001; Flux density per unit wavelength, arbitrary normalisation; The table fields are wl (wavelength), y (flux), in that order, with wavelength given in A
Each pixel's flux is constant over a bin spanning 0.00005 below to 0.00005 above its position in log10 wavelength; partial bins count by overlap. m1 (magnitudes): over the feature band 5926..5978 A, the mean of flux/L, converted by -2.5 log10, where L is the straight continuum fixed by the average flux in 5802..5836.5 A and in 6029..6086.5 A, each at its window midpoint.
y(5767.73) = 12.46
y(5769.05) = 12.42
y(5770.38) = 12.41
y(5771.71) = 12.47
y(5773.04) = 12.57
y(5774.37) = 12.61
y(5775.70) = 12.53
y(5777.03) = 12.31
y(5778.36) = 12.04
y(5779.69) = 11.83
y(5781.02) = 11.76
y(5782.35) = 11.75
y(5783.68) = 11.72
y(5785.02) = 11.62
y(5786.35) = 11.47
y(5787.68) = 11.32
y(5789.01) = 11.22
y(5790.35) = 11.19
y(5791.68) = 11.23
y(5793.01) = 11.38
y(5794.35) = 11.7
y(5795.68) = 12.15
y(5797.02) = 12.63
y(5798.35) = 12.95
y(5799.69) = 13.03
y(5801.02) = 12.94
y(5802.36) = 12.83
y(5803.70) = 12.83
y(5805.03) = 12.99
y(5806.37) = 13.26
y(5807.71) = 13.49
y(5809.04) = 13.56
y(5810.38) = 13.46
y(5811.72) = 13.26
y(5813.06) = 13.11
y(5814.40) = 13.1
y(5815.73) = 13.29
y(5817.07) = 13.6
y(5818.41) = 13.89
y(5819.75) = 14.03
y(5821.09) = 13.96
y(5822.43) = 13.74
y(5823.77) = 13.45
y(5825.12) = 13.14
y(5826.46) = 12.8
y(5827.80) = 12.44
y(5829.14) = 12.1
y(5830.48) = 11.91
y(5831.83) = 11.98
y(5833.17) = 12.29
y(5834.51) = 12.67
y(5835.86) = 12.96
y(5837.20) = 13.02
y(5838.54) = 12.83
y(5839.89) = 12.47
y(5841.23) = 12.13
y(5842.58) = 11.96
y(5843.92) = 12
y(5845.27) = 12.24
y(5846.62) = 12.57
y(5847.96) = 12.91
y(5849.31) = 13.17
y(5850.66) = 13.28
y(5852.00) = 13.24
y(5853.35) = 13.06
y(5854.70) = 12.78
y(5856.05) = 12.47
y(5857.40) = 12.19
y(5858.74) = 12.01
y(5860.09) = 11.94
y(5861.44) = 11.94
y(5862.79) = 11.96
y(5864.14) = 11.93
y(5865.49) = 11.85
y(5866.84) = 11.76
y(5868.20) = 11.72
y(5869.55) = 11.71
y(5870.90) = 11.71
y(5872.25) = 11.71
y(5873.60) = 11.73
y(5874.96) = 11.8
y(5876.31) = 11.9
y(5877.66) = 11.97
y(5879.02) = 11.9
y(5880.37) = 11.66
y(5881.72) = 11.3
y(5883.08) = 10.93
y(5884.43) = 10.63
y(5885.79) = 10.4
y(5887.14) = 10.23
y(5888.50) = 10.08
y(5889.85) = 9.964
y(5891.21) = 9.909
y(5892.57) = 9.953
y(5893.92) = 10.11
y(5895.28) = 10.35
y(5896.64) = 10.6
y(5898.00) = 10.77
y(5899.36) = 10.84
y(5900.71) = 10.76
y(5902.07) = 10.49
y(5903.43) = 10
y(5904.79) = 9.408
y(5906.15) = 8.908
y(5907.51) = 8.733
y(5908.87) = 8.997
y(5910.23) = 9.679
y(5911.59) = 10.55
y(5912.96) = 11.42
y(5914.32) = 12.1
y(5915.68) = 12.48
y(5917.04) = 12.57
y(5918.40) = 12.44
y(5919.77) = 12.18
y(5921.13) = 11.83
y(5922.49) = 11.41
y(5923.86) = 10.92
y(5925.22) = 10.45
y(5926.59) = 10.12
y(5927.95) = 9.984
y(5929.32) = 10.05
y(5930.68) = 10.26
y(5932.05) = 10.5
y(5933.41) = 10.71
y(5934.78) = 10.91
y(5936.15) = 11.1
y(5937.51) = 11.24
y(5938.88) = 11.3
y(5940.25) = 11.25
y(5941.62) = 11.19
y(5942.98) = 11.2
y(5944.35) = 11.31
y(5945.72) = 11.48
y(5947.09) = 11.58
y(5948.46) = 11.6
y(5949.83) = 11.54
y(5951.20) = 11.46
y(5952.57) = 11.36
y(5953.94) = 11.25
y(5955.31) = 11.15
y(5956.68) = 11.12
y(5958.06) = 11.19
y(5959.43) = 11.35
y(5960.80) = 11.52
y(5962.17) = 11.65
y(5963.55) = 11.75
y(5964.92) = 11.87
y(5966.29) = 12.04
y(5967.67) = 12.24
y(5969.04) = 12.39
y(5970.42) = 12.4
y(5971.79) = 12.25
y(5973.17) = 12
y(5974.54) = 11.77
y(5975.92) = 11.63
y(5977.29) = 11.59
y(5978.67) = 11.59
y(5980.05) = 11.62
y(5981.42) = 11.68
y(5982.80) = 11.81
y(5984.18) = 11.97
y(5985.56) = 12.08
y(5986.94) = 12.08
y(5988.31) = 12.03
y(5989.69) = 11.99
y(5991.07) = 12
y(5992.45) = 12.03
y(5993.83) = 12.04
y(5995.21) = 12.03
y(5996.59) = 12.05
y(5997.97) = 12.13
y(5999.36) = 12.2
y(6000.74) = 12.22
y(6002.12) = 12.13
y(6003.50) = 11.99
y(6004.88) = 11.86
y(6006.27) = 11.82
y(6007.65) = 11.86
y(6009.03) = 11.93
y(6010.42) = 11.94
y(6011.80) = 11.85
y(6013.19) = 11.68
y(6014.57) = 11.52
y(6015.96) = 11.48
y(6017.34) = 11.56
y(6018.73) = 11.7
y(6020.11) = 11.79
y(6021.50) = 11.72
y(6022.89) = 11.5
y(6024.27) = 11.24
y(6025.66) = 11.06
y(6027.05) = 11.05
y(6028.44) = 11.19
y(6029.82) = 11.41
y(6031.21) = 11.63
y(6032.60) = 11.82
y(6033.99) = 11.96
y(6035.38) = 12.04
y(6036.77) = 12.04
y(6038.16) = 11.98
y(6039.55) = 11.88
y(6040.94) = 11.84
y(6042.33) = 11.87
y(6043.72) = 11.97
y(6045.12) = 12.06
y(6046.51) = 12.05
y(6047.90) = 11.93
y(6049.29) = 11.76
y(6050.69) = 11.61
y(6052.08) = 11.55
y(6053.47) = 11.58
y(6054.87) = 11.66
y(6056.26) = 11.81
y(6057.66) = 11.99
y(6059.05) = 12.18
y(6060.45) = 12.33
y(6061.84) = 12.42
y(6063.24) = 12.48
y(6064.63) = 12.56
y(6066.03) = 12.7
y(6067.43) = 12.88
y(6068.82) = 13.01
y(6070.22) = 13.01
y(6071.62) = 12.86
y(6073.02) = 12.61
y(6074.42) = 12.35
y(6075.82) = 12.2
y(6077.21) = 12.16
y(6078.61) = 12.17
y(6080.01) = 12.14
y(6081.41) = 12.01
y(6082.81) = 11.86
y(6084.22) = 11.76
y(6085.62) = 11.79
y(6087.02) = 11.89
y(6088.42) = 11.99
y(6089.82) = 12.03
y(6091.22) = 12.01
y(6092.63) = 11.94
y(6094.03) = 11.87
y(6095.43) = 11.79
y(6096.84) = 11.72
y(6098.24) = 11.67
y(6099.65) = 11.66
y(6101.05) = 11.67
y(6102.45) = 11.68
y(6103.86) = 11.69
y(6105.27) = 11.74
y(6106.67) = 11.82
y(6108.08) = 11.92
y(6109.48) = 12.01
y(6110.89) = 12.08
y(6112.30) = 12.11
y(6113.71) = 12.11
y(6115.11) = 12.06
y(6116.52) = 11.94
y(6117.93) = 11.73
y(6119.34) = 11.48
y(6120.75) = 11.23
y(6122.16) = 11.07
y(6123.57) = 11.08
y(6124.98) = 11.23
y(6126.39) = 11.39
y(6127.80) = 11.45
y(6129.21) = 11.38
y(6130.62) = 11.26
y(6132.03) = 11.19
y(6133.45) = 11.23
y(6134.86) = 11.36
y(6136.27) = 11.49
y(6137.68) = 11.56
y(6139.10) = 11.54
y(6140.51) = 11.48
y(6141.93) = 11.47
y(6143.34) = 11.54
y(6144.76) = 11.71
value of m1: 0.11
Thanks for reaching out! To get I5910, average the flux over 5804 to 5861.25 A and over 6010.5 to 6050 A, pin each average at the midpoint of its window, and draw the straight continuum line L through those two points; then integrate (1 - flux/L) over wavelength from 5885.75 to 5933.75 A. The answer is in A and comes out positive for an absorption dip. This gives 7.2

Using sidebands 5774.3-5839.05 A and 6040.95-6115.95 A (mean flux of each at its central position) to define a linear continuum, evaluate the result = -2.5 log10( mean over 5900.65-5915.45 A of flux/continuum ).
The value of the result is 0.22 mag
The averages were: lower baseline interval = 12.6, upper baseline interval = 12.1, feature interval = 10.1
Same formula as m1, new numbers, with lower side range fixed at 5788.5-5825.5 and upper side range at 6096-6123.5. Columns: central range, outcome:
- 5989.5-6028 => 0.03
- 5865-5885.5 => 0.09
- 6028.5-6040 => 0.02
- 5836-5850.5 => 0.02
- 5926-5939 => 0.17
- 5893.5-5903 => 0.19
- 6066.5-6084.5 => -0.05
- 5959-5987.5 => 0.04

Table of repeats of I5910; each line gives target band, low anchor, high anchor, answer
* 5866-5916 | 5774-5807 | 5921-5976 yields 3.60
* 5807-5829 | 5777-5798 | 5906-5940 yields -3.52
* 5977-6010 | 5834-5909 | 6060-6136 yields -0.66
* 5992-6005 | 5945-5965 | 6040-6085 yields -0.38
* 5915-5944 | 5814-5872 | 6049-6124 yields 2.90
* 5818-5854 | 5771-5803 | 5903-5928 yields -3.89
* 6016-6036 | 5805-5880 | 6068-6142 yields 0.84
